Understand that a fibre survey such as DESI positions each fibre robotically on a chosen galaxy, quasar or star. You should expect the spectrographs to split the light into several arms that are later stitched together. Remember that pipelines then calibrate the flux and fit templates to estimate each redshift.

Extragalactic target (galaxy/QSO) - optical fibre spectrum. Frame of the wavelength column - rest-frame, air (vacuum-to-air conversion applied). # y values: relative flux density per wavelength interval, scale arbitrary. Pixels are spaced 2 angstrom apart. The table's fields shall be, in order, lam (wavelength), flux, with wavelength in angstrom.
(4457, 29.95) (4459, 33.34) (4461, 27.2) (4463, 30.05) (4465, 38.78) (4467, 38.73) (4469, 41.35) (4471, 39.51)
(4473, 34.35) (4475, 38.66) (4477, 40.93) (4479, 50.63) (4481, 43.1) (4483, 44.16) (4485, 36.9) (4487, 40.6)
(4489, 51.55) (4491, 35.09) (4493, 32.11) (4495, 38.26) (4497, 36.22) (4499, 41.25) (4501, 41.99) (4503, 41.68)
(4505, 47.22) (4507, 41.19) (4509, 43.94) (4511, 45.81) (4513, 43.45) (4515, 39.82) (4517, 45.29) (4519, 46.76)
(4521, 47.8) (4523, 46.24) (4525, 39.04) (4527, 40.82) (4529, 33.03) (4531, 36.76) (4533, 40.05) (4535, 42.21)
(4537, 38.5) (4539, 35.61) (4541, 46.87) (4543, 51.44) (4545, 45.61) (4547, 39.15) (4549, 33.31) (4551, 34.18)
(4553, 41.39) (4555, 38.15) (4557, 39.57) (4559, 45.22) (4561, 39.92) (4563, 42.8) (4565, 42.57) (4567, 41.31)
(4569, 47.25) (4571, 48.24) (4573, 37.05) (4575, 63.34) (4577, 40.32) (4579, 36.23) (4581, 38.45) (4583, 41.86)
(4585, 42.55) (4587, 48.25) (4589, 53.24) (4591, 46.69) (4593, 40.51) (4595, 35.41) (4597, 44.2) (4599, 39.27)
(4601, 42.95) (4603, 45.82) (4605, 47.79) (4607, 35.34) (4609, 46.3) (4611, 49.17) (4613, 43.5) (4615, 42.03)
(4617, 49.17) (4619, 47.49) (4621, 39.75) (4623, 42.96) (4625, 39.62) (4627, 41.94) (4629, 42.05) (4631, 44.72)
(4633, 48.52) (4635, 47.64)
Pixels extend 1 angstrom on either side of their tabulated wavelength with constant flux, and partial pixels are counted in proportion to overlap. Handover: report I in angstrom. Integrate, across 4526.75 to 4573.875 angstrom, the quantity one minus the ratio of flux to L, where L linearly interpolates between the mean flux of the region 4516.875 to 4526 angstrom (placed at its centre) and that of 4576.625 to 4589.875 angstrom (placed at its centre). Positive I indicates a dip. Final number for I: 3.4 angstrom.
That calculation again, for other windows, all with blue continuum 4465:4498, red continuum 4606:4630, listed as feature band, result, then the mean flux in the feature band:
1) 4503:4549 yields -1.38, 42.4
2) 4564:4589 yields -1.19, 44.3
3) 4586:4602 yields -0.41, 43.8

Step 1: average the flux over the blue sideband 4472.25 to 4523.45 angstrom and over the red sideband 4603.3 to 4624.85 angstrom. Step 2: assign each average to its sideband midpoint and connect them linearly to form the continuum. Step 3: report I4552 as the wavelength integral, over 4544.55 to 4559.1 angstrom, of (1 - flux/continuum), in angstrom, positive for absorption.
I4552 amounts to 1.38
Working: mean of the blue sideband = 42.1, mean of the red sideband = 44.2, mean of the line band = 39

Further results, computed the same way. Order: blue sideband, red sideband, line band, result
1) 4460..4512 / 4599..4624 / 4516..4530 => -0.5 angstrom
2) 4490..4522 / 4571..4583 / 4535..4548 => -0.1 angstrom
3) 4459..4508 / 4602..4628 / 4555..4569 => 0.0 angstrom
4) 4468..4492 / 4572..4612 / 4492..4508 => 0.7 angstrom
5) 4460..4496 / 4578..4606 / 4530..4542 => 0.3 angstrom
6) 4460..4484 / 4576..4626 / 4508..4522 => -1.5 angstrom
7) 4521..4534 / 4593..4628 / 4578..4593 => -0.6 angstrom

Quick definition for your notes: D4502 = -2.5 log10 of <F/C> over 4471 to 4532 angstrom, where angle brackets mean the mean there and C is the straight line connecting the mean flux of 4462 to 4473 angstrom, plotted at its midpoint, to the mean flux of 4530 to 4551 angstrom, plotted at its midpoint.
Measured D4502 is -0.07 mag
